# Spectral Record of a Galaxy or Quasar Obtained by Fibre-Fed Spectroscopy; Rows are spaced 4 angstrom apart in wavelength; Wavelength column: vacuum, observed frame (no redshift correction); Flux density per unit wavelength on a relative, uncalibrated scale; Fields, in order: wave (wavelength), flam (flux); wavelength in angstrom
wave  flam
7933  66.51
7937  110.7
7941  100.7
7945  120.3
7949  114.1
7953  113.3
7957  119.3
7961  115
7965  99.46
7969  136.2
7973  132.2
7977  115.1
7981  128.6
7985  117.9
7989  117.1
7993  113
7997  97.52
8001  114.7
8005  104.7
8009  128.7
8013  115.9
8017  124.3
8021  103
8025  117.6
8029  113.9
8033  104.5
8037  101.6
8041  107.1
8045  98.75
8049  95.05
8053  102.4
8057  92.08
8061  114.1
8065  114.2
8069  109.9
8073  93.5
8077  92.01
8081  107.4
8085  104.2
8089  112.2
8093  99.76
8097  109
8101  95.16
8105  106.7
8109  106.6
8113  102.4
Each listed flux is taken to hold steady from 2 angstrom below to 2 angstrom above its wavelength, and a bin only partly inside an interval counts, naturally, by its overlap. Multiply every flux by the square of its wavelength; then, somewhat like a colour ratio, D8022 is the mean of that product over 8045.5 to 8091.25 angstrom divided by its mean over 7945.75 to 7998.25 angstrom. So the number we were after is 0.9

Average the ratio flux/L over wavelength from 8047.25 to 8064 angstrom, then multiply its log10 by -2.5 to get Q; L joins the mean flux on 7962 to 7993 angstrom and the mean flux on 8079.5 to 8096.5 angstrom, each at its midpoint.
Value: 0.086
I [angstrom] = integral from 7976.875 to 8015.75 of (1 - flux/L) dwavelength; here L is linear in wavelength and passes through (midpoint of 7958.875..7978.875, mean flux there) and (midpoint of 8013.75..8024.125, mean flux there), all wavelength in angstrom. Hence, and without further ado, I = 0.41 angstrom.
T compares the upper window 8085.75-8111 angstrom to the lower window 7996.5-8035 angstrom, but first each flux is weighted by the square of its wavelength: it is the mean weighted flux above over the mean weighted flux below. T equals 0.95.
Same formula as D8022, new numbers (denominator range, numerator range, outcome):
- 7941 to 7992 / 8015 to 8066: 0.92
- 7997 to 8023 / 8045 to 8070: 0.92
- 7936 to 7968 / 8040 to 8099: 0.95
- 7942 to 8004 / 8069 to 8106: 0.91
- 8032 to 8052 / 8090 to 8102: 1.03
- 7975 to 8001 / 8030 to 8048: 0.91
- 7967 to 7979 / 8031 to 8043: 0.83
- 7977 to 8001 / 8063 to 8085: 0.92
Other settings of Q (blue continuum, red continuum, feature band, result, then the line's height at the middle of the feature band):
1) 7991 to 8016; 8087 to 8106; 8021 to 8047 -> 0.032 mag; 110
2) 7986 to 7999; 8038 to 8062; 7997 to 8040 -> -0.061 mag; 106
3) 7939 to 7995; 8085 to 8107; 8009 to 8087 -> 0.029 mag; 109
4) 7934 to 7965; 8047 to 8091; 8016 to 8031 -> -0.077 mag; 106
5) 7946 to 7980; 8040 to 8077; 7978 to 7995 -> -0.041 mag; 114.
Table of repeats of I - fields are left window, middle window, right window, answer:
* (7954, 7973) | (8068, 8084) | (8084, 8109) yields 0.97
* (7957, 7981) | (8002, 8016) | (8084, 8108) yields -0.19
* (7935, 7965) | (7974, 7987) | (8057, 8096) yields -1.28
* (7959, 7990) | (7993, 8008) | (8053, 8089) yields 1.00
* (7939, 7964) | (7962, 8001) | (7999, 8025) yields -1.01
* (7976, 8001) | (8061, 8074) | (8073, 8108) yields -0.31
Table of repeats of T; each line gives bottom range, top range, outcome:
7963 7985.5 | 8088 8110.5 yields 0.89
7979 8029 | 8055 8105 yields 0.92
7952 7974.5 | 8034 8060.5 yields 0.86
